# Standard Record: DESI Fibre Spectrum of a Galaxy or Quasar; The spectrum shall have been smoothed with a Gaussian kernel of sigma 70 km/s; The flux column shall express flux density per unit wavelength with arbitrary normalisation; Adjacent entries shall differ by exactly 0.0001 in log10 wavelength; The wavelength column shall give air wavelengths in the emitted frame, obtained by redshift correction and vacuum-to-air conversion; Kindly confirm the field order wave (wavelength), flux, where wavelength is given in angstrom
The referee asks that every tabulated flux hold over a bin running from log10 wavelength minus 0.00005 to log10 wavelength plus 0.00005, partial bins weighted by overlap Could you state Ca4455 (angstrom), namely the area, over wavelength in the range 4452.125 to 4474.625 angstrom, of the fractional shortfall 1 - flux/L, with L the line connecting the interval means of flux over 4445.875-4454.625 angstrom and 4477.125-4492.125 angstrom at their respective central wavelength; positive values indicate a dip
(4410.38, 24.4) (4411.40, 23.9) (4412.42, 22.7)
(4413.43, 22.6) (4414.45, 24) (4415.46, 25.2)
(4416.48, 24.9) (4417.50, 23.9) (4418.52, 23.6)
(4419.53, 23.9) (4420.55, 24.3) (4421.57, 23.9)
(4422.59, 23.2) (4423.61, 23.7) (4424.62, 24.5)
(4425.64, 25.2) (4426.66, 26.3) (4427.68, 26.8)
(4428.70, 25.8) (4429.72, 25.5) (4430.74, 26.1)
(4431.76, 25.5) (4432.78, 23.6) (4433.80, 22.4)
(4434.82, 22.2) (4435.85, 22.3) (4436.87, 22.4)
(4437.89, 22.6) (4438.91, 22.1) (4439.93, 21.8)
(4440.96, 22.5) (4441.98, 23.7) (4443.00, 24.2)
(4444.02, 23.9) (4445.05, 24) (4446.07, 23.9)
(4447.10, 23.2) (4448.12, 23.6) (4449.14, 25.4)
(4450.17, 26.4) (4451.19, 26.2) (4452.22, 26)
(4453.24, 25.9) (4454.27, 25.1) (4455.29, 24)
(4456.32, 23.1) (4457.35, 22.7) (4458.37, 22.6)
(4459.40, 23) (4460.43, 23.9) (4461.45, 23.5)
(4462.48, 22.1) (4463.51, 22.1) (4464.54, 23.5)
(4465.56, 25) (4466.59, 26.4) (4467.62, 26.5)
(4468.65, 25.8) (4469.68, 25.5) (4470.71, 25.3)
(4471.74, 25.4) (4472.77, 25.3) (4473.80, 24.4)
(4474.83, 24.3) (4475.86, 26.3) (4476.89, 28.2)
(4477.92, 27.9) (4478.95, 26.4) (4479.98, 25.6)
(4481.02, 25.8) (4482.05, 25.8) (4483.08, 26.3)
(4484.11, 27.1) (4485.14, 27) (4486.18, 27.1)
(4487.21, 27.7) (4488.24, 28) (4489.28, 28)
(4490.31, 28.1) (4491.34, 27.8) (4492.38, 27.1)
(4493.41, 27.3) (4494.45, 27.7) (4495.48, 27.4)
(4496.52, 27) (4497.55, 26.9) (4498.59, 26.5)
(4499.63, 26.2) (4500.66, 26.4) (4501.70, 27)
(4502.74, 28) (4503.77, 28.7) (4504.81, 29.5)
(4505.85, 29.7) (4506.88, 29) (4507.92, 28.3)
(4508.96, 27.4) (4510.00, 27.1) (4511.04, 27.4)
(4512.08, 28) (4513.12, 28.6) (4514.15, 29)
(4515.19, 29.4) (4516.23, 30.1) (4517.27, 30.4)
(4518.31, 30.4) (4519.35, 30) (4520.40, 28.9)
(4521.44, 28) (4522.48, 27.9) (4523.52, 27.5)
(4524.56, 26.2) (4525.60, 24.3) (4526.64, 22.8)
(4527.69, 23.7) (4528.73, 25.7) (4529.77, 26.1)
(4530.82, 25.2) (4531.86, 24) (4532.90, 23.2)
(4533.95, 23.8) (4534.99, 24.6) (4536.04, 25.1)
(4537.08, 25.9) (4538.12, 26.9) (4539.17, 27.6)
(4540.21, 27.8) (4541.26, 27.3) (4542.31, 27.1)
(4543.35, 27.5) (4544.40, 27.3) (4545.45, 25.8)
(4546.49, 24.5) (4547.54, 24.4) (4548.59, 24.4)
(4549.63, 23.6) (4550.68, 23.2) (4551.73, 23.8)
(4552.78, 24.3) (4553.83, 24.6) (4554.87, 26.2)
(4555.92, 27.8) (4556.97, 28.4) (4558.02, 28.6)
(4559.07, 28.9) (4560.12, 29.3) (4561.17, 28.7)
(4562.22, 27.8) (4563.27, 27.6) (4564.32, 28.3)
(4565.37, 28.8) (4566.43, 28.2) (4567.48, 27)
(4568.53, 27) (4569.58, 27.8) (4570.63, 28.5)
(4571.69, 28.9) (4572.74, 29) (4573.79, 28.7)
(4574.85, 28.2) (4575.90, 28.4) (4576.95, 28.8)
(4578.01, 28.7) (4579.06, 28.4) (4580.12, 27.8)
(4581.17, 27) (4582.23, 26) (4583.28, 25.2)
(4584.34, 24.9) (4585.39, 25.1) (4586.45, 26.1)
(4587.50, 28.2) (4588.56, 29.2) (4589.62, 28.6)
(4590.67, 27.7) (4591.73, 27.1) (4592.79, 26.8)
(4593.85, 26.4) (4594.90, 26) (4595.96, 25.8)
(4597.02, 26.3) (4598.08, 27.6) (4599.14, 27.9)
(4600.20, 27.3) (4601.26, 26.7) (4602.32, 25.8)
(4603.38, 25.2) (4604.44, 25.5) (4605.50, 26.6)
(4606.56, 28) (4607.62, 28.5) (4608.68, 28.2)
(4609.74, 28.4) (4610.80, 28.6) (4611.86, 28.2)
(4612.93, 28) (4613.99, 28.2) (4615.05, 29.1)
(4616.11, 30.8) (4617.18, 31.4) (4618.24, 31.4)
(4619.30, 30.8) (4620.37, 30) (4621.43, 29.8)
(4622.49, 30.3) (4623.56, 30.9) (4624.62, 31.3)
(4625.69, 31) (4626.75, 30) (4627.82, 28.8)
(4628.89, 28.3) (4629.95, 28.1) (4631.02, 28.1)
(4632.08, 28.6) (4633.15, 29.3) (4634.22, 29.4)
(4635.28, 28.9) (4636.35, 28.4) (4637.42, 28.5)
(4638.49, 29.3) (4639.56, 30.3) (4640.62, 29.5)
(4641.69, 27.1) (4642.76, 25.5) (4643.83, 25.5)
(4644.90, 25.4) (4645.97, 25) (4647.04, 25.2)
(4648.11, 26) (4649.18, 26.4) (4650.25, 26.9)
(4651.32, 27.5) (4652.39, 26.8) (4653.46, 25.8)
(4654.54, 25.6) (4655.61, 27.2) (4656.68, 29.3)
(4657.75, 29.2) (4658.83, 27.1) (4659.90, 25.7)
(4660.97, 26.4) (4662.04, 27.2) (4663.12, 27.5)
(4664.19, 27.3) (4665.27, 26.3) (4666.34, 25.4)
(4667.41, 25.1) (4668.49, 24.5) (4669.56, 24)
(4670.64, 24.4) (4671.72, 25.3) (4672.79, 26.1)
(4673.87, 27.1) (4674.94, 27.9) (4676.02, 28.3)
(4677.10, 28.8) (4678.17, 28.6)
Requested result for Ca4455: 1.3 angstrom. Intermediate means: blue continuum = 25.1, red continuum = 27.1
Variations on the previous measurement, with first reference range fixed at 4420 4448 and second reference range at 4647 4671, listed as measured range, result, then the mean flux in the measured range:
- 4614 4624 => -1.70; 30.4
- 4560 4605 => -3.21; 27.4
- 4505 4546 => -3.53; 27.1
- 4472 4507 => -3.63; 27.1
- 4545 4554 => 0.33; 24.3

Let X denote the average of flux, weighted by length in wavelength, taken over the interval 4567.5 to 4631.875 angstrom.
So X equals 28.1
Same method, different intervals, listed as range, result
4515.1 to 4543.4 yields 26.6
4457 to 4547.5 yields 26.5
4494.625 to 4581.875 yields 27.2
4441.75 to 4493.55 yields 25.4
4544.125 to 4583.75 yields 27.1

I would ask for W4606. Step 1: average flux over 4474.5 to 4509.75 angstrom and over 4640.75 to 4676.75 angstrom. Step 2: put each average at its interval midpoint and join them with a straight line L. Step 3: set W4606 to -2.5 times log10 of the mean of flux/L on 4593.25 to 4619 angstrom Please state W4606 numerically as -0.04 mag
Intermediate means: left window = 27.3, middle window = 27.8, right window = 26.4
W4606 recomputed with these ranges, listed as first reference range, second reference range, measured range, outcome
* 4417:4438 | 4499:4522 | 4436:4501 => 0.045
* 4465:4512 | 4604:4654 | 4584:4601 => 0.041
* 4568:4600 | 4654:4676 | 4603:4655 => -0.054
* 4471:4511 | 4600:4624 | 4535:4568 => 0.049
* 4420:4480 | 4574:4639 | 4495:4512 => -0.079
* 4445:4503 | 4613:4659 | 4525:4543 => 0.055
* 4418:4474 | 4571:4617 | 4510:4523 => -0.125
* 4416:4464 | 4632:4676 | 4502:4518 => -0.153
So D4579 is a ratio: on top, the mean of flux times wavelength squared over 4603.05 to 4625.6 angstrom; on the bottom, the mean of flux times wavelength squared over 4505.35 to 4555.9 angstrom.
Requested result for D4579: 1.1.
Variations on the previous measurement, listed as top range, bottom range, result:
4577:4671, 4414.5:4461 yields 1.24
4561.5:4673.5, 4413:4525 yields 1.14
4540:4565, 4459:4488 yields 1.08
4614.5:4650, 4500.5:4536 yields 1.11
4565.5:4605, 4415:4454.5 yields 1.20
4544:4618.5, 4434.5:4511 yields 1.12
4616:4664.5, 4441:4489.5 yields 1.21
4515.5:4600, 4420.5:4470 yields 1.17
